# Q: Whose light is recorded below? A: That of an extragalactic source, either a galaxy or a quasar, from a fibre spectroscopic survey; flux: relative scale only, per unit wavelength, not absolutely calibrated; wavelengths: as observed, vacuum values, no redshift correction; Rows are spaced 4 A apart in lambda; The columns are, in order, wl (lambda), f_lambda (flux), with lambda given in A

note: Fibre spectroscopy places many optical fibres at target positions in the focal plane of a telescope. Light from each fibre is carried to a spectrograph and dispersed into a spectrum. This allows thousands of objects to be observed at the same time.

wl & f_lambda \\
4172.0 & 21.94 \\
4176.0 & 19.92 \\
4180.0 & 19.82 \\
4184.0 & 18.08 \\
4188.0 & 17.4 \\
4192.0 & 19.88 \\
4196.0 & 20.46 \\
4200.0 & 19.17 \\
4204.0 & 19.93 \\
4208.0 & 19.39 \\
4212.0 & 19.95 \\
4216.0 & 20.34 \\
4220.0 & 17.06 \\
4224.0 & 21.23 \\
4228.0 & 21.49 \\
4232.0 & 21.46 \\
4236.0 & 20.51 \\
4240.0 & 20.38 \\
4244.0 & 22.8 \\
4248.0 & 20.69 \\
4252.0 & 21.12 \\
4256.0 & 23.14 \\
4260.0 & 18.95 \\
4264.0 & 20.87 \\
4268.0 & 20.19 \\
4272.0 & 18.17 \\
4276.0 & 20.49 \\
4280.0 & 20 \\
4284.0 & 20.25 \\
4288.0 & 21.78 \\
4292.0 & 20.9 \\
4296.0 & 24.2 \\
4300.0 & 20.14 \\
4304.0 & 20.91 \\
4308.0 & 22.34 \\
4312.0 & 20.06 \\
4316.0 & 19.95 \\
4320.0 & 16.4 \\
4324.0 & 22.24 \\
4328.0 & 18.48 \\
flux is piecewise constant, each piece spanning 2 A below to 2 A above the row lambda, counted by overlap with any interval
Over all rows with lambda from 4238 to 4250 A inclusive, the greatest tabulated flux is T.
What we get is 22.8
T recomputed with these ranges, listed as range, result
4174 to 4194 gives 19.92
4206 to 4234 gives 21.49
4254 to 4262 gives 23.14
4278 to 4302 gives 24.2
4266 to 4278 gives 20.49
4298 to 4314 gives 22.34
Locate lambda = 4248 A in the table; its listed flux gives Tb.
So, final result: 20.69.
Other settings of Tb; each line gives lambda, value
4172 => 21.94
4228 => 21.49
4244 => 22.8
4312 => 20.06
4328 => 18.48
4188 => 17.4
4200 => 19.17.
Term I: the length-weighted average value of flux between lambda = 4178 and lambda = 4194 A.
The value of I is 18.8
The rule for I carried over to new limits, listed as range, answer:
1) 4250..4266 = 21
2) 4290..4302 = 21.7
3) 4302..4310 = 21.6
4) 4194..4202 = 19.8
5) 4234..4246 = 21.2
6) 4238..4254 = 21.2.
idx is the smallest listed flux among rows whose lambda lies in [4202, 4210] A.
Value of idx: 19.39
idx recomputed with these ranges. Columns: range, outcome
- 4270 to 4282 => 18.17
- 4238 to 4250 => 20.38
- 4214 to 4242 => 17.06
